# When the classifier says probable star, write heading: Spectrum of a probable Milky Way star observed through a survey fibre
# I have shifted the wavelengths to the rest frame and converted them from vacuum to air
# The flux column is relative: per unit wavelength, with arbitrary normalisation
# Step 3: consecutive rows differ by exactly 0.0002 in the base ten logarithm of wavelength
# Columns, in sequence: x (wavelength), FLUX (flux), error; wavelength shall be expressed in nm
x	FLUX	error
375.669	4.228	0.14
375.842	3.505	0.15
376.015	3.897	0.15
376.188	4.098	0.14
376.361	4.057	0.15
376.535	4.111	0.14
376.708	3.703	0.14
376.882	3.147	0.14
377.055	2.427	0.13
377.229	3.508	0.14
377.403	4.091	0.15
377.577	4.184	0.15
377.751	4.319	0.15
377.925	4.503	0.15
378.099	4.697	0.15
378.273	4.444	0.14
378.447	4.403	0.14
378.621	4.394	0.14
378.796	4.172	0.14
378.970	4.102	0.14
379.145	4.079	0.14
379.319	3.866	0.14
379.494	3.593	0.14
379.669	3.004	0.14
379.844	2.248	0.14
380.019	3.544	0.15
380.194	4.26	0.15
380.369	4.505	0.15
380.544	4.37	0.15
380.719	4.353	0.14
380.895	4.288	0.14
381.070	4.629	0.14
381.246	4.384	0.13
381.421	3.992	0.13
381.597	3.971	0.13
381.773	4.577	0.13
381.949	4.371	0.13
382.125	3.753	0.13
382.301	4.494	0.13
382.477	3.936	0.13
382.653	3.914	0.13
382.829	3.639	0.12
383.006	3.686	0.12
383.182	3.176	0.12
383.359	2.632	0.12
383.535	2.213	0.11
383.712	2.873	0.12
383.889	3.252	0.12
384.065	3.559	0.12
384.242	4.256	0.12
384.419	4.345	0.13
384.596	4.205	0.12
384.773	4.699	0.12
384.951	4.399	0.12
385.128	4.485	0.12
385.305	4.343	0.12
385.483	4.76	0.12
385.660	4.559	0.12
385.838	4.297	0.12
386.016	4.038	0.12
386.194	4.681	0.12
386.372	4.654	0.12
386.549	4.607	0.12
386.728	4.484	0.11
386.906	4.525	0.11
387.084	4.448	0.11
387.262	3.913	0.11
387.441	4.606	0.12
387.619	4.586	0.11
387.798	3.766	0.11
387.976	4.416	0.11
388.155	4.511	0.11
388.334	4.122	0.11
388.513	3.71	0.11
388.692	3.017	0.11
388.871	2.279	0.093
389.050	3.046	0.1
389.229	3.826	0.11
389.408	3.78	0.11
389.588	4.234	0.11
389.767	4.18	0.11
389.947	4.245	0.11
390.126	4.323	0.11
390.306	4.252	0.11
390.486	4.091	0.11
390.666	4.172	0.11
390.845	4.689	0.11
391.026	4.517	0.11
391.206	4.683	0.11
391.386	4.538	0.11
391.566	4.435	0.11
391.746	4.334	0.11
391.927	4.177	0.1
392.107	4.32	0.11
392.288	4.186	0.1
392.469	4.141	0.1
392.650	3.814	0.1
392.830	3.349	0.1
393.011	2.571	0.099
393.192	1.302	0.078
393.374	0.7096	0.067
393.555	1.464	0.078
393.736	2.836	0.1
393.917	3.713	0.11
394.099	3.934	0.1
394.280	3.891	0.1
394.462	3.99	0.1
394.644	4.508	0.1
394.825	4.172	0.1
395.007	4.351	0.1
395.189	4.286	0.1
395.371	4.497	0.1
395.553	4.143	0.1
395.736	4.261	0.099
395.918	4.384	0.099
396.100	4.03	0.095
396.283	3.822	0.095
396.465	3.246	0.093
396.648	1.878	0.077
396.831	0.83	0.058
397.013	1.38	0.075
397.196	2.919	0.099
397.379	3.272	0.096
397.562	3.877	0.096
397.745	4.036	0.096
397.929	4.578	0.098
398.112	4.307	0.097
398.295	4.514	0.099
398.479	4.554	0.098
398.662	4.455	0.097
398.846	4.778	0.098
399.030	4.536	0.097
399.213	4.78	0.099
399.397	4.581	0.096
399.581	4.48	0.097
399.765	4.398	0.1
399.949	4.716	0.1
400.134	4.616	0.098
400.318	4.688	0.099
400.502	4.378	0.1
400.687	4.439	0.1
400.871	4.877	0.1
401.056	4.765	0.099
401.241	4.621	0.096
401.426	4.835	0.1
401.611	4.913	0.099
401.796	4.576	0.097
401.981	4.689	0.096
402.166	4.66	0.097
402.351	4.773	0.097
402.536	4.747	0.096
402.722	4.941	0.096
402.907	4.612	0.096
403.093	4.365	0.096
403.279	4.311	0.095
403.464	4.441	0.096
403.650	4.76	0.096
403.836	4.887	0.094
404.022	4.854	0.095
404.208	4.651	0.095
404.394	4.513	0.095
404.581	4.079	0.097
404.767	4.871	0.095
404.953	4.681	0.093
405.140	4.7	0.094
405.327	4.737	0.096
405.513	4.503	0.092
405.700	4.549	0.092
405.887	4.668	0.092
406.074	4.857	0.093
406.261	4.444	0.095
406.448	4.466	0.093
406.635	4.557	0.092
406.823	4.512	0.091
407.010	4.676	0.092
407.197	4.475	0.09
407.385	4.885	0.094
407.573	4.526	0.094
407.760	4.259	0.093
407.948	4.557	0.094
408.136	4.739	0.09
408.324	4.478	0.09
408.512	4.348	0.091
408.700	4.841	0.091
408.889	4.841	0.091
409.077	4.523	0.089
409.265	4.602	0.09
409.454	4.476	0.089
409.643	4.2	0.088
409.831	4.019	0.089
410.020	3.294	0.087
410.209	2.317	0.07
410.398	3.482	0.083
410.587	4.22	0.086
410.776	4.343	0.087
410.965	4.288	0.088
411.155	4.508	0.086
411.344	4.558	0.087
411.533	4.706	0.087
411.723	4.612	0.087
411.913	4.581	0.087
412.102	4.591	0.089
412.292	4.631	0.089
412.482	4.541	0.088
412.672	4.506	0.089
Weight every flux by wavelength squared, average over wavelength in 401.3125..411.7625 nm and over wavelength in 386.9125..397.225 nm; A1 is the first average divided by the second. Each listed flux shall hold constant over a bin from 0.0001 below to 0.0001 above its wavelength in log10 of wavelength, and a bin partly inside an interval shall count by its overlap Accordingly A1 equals 1.30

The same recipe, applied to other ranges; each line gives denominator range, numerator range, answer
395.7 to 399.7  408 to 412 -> 1.20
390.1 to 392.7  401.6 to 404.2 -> 1.15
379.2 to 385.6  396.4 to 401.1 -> 1.11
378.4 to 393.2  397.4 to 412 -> 1.23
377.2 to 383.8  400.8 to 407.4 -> 1.34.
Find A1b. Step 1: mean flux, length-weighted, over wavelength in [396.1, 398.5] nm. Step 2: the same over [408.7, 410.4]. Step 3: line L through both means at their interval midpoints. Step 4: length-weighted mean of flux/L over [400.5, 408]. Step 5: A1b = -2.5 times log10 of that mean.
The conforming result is -0.24 mag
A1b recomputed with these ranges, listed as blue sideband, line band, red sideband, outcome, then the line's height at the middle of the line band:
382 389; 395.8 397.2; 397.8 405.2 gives 0.483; 4.42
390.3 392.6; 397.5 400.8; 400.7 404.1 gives 0.024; 4.59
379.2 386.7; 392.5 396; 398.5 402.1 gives 0.255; 4.41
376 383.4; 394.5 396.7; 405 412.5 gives 0.055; 4.21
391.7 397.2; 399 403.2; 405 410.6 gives -0.193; 3.9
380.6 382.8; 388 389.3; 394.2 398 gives 0.113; 3.93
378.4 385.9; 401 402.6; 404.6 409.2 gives -0.061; 4.47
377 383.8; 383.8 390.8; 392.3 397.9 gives -0.143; 3.64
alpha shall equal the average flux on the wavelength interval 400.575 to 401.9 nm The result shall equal 4.71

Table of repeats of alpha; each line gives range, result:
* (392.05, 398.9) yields 3.55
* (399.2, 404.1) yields 4.65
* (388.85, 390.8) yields 3.93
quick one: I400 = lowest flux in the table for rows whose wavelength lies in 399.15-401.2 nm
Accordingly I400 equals 4.378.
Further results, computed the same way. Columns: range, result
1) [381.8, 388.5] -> 2.213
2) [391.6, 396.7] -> 0.7096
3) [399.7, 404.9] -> 4.079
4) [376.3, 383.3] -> 2.248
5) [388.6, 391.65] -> 2.279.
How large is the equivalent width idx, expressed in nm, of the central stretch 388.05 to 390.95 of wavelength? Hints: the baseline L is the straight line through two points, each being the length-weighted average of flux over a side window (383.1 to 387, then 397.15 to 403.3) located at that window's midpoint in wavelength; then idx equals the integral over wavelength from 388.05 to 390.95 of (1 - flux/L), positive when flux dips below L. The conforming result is 0.19 nm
